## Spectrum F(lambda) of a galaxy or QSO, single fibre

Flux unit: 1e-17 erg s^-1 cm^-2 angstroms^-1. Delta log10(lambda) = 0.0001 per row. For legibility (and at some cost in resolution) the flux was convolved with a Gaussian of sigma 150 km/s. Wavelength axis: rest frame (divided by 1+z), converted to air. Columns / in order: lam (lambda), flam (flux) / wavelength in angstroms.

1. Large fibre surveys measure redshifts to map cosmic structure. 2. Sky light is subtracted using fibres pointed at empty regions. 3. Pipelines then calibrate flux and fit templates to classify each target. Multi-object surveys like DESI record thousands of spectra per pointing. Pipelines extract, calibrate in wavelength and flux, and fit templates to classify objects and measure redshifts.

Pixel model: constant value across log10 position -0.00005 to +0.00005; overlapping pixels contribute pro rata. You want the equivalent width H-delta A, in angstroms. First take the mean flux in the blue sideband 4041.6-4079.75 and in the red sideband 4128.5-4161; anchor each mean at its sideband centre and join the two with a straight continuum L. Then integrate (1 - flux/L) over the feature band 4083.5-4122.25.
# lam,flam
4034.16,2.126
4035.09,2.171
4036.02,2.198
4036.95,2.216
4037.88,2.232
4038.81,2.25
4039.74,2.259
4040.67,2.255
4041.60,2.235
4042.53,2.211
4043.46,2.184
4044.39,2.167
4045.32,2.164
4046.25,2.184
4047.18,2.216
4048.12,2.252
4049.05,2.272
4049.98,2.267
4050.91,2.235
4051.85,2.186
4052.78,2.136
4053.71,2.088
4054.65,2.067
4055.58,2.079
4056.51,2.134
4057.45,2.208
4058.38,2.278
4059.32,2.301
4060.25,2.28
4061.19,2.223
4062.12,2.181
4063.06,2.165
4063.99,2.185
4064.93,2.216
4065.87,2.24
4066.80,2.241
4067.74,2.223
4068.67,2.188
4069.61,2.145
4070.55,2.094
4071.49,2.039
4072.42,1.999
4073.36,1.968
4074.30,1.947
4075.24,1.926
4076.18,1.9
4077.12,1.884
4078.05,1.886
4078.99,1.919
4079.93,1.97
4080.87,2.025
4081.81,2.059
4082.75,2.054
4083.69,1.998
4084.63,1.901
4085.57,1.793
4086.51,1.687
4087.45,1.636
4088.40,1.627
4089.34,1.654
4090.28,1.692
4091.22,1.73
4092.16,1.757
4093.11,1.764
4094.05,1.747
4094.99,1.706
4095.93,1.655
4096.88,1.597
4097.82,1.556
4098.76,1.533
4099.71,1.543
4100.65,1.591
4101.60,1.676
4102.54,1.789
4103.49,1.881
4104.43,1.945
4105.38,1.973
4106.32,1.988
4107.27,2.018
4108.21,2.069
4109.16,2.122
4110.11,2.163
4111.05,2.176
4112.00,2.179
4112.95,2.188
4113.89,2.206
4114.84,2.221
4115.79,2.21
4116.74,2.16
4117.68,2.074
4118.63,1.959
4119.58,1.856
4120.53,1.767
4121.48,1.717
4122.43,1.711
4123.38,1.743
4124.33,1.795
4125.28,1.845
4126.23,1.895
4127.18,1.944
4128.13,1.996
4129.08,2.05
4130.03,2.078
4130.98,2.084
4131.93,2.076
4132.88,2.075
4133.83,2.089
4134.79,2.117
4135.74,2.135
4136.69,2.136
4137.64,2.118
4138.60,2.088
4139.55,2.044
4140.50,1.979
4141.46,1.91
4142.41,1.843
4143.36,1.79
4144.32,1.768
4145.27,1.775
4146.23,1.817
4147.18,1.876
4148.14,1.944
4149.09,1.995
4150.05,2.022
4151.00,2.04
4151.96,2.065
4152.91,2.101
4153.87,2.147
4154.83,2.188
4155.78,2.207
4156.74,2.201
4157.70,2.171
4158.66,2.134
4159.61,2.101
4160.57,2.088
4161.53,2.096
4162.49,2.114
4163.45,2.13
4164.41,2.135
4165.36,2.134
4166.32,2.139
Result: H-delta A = 4.1 angstroms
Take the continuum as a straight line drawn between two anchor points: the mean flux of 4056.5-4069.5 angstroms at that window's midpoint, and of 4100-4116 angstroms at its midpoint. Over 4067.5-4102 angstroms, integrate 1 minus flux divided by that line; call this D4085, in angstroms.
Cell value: 4.7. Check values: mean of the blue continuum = 2.22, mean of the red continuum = 2.01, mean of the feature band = 1.84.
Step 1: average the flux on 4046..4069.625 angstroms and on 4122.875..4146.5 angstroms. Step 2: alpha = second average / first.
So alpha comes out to 0.9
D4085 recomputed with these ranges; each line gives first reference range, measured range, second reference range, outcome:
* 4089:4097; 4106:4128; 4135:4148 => -2.1 angstroms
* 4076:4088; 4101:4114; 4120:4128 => -1.2 angstroms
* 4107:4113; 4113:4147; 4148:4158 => 2.3 angstroms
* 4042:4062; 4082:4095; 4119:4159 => 2.0 angstroms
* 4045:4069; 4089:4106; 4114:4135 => 2.9 angstroms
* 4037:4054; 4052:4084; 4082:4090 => -1.8 angstroms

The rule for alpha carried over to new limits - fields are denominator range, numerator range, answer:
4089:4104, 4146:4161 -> 1.23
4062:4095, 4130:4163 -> 1.05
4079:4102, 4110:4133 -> 1.14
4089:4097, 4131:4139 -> 1.23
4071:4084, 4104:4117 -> 1.07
